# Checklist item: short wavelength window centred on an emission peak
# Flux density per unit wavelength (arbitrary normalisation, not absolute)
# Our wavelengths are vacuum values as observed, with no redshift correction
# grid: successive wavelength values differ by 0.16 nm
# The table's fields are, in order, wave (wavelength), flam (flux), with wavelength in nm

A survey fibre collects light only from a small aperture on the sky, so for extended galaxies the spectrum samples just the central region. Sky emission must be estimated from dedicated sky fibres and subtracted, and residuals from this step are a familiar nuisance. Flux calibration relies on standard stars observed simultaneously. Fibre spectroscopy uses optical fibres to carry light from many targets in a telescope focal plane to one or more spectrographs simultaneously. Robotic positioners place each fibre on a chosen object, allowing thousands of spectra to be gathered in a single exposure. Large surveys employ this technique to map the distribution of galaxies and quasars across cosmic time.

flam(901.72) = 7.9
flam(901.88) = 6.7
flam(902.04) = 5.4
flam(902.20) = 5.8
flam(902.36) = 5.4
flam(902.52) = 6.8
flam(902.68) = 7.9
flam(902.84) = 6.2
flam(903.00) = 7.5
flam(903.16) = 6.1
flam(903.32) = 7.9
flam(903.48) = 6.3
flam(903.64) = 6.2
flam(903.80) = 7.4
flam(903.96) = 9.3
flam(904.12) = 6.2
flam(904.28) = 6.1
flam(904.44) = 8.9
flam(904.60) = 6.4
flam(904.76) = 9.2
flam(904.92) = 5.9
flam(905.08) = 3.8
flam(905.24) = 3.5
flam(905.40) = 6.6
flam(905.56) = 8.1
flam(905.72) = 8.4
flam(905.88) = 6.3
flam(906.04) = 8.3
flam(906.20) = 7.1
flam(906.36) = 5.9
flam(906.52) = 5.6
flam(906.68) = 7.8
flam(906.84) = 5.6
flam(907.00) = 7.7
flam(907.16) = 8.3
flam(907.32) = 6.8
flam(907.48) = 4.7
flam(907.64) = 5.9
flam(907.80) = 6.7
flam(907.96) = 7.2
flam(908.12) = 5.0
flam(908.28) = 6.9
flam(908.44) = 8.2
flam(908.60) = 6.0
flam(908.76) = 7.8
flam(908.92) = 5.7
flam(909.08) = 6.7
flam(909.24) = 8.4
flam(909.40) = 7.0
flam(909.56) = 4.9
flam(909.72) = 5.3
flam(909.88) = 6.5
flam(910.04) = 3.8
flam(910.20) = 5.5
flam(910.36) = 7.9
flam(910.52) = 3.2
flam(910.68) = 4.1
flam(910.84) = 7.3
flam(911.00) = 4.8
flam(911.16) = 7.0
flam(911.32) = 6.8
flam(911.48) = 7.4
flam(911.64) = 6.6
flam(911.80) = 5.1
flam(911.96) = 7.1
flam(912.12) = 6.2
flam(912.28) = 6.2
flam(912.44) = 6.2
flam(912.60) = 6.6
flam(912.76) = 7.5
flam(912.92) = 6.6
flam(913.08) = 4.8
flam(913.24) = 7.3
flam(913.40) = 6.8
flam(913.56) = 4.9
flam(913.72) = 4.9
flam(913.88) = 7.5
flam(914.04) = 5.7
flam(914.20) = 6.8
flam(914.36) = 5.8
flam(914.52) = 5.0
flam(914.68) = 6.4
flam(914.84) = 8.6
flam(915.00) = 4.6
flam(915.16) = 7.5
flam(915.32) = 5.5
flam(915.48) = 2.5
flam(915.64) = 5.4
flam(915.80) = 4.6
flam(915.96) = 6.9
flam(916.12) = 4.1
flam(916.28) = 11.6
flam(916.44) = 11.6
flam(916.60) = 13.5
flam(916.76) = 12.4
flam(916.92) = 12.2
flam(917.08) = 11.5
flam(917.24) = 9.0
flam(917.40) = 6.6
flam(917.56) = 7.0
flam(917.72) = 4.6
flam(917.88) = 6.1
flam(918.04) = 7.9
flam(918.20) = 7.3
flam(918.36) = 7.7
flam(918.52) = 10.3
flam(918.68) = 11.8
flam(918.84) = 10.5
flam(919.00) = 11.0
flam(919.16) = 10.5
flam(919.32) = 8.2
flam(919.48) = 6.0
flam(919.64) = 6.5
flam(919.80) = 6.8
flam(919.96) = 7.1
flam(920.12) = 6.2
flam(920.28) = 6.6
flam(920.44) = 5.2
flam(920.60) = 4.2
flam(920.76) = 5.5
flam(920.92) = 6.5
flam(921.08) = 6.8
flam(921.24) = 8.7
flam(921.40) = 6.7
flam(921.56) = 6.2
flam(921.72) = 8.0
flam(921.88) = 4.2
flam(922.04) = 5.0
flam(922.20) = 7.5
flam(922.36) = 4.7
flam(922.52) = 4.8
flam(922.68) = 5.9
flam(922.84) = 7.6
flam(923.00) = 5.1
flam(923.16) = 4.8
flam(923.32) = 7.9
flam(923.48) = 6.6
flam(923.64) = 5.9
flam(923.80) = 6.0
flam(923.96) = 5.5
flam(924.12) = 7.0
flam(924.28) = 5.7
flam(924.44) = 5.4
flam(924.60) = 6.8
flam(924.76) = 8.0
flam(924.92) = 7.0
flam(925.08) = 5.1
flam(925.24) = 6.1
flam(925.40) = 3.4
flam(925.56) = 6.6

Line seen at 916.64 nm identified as [S II] 6716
